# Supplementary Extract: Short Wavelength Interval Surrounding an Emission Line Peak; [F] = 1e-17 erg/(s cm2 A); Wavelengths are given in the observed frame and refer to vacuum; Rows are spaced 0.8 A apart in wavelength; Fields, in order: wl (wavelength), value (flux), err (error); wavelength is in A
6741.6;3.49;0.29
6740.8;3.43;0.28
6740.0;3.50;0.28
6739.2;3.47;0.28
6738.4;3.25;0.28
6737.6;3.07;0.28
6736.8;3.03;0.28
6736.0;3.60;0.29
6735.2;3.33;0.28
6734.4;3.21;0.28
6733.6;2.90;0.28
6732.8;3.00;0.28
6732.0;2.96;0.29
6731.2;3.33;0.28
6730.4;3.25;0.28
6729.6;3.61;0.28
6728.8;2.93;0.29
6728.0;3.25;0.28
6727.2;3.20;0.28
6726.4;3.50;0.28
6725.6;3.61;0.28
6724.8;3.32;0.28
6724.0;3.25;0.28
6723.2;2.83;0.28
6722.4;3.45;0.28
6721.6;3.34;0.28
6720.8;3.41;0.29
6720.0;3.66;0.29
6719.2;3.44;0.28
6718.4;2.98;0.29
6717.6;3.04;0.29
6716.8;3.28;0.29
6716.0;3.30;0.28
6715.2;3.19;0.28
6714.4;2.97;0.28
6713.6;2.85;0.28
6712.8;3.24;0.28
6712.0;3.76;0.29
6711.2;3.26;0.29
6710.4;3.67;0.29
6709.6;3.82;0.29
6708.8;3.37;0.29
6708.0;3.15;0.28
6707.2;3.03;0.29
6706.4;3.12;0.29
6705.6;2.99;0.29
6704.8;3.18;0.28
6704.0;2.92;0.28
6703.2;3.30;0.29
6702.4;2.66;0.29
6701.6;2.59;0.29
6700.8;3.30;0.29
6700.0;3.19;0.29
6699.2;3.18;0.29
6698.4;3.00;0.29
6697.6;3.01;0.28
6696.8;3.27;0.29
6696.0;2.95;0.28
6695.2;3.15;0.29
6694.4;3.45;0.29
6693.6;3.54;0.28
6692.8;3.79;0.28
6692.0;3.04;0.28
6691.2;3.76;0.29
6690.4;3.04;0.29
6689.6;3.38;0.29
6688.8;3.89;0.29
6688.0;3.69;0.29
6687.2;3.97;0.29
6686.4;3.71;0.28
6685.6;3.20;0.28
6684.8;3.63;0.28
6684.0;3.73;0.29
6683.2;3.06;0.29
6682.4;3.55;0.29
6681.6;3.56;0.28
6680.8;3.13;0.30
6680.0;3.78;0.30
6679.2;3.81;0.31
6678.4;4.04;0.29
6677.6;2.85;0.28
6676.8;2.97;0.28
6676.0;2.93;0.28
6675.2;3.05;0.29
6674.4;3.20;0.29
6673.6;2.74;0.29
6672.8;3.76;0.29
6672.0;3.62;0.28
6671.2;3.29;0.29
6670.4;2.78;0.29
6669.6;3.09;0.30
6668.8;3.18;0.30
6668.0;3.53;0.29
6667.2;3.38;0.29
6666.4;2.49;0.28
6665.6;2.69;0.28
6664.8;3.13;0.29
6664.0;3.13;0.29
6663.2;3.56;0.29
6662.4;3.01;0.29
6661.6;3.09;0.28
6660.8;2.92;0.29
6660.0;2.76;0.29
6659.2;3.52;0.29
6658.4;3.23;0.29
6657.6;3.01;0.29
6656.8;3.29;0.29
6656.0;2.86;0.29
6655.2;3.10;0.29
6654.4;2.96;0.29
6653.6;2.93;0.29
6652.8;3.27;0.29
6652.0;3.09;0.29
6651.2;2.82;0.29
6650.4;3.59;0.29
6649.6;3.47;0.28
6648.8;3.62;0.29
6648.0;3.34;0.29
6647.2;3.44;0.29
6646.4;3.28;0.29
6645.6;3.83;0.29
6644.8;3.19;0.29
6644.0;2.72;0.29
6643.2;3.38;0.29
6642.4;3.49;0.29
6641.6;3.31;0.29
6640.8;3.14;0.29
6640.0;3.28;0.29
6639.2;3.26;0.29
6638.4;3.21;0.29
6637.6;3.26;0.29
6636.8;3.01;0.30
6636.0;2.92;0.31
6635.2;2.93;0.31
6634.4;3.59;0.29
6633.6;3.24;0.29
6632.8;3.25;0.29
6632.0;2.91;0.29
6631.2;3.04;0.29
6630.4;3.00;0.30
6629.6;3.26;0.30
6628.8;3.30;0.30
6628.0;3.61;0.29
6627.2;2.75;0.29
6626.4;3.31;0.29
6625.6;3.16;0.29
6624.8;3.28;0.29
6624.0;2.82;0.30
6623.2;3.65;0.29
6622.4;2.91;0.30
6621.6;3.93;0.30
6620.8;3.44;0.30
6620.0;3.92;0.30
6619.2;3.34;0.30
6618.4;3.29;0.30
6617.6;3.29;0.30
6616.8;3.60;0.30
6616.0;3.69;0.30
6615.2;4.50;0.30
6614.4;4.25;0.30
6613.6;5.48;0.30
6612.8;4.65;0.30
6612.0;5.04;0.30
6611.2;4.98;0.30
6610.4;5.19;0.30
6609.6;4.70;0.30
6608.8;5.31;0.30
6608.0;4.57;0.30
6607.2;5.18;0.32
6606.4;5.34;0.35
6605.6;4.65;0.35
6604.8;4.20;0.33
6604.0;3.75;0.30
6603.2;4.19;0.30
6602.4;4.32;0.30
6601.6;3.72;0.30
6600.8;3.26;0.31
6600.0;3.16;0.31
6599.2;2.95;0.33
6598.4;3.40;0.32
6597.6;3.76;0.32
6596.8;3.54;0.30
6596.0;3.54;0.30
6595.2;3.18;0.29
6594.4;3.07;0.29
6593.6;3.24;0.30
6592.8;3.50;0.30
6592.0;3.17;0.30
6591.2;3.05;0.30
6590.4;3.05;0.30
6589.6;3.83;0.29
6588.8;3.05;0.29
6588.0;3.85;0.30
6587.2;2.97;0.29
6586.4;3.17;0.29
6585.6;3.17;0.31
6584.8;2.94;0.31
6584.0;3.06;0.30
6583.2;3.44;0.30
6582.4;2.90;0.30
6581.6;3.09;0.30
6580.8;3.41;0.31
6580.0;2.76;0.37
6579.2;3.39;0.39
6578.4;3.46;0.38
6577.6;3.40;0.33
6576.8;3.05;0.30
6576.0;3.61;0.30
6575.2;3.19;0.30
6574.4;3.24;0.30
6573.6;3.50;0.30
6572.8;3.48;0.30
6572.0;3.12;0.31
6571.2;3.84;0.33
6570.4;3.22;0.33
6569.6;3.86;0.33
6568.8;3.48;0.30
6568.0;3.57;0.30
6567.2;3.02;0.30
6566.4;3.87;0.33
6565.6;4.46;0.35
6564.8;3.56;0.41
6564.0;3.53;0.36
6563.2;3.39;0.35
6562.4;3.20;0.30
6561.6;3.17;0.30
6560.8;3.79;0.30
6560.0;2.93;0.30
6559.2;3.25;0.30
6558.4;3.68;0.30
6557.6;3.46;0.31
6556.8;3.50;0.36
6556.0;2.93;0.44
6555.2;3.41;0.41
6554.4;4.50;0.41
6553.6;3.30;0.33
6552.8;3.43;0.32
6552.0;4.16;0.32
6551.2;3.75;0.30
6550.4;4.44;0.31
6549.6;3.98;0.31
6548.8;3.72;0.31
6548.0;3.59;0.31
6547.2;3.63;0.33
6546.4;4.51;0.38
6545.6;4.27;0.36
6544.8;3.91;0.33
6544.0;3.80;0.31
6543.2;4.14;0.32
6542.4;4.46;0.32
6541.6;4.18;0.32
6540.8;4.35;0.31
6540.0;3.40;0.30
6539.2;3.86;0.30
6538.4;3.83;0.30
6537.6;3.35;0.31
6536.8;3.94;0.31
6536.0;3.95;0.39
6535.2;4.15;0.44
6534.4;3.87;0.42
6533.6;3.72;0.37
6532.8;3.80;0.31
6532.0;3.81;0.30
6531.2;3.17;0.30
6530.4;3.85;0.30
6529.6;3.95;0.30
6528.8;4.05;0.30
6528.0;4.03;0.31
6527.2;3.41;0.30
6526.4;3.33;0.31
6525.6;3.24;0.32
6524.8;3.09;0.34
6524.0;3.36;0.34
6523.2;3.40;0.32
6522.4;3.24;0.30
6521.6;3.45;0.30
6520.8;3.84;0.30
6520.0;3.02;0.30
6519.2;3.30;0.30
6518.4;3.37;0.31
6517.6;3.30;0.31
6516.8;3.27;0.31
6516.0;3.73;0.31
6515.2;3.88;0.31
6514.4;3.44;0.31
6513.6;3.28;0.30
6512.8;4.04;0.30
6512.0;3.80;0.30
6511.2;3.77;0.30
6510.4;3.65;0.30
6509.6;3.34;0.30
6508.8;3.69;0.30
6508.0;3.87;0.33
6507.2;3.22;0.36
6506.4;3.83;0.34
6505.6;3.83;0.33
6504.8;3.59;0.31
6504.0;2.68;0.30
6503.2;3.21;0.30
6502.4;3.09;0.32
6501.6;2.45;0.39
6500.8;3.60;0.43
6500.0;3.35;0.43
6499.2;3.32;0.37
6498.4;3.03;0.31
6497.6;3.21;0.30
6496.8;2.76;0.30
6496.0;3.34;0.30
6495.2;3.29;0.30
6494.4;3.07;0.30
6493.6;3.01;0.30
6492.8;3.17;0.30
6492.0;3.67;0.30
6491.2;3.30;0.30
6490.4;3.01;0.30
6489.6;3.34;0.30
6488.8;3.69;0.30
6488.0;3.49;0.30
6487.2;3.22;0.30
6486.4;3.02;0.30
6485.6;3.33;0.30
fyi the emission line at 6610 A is [O III] 5007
